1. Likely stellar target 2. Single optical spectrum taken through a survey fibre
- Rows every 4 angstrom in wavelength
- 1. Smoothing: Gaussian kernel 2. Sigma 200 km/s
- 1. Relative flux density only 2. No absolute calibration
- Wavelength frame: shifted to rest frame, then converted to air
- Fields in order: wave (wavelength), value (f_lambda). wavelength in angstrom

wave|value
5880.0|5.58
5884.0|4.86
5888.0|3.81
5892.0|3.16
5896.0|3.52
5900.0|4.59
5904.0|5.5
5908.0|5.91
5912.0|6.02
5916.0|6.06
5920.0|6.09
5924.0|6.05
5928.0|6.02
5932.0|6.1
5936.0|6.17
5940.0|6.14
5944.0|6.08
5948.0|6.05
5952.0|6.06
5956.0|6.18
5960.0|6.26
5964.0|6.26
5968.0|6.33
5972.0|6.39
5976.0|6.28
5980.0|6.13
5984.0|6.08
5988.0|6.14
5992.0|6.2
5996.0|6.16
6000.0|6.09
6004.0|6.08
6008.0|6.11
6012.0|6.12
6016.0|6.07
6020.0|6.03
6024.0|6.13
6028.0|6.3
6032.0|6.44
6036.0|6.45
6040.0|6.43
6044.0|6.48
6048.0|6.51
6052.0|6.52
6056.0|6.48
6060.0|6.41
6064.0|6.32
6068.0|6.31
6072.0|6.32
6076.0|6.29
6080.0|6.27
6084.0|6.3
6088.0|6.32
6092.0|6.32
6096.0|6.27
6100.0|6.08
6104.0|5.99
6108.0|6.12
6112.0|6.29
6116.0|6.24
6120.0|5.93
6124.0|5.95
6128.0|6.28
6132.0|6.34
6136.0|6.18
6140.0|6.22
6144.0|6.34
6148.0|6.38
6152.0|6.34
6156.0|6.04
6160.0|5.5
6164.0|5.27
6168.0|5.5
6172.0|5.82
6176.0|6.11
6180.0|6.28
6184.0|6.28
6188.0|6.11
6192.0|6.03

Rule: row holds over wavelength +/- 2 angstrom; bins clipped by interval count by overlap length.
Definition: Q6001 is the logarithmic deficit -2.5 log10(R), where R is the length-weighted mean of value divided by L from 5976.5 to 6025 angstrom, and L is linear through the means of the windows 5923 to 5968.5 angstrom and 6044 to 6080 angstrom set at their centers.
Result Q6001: 0.025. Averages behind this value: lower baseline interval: 6.14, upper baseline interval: 6.39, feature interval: 6.12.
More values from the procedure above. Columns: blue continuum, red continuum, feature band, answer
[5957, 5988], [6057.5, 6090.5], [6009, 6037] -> 0.01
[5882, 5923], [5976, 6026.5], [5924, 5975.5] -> -0.12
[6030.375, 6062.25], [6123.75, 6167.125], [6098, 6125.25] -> 0.02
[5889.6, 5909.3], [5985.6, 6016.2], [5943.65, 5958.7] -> -0.15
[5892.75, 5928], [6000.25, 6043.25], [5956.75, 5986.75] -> -0.07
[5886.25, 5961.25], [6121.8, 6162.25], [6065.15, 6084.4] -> -0.06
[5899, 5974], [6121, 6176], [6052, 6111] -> -0.05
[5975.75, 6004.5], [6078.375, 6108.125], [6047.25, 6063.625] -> -0.05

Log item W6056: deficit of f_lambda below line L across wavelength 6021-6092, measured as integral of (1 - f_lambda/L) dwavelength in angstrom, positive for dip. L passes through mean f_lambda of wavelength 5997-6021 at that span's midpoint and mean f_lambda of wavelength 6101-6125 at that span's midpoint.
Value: -3.2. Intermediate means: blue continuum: 6.09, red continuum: 6.09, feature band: 6.36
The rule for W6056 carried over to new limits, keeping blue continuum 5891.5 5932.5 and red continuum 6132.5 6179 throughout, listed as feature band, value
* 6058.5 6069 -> -1.0 angstrom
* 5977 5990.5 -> -1.3 angstrom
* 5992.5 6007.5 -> -1.3 angstrom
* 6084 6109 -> -1.5 angstrom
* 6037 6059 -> -2.8 angstrom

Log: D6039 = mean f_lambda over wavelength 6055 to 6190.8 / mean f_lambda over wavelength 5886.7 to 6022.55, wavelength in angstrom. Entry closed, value 1.05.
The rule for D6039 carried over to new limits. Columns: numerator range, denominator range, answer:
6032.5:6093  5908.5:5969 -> 1.04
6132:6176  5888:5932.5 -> 1.14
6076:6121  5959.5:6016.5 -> 1.00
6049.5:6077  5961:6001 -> 1.03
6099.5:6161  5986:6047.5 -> 0.99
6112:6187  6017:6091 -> 0.96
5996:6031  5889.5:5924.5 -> 1.19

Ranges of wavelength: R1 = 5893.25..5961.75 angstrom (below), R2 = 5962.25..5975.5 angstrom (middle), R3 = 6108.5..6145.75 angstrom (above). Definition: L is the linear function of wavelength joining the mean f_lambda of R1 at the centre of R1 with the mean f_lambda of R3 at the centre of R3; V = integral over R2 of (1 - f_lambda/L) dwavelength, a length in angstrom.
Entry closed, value -1.0 angstrom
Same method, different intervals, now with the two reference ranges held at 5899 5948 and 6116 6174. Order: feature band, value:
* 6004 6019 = -0.3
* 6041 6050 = -0.8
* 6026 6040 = -1.0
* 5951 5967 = -0.7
